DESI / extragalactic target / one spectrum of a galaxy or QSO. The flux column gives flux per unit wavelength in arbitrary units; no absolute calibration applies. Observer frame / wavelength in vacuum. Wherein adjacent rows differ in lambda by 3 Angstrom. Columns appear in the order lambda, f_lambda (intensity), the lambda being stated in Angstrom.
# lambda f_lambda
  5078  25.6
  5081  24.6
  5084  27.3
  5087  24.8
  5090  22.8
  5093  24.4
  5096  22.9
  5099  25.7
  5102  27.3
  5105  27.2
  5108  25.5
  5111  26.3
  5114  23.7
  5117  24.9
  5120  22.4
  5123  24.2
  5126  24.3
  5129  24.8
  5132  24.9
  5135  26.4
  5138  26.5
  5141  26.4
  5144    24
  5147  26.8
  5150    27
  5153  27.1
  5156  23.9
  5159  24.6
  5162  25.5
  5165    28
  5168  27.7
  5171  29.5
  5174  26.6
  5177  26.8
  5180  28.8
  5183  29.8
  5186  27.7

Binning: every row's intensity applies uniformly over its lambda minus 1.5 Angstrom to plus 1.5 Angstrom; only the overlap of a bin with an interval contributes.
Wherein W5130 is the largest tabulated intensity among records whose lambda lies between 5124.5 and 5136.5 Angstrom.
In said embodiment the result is 26.4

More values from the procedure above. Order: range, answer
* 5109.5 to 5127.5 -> 26.3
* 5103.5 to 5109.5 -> 27.2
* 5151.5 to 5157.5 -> 27.1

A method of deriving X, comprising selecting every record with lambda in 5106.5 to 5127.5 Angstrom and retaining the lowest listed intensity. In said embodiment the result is 22.4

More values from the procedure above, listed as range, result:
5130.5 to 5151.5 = 24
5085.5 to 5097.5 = 22.8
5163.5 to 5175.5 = 26.6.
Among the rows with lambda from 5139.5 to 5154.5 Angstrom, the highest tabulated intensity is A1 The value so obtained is 27.1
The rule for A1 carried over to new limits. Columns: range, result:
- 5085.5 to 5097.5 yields 24.8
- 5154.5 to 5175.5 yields 29.5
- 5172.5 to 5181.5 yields 28.8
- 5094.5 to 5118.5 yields 27.3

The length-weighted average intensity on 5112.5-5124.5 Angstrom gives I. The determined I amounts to 23.8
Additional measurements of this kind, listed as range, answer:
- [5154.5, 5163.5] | 24.7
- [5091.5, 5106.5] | 25.5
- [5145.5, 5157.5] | 26.2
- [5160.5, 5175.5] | 27.5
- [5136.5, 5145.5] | 25.6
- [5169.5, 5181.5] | 27.9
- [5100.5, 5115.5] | 26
